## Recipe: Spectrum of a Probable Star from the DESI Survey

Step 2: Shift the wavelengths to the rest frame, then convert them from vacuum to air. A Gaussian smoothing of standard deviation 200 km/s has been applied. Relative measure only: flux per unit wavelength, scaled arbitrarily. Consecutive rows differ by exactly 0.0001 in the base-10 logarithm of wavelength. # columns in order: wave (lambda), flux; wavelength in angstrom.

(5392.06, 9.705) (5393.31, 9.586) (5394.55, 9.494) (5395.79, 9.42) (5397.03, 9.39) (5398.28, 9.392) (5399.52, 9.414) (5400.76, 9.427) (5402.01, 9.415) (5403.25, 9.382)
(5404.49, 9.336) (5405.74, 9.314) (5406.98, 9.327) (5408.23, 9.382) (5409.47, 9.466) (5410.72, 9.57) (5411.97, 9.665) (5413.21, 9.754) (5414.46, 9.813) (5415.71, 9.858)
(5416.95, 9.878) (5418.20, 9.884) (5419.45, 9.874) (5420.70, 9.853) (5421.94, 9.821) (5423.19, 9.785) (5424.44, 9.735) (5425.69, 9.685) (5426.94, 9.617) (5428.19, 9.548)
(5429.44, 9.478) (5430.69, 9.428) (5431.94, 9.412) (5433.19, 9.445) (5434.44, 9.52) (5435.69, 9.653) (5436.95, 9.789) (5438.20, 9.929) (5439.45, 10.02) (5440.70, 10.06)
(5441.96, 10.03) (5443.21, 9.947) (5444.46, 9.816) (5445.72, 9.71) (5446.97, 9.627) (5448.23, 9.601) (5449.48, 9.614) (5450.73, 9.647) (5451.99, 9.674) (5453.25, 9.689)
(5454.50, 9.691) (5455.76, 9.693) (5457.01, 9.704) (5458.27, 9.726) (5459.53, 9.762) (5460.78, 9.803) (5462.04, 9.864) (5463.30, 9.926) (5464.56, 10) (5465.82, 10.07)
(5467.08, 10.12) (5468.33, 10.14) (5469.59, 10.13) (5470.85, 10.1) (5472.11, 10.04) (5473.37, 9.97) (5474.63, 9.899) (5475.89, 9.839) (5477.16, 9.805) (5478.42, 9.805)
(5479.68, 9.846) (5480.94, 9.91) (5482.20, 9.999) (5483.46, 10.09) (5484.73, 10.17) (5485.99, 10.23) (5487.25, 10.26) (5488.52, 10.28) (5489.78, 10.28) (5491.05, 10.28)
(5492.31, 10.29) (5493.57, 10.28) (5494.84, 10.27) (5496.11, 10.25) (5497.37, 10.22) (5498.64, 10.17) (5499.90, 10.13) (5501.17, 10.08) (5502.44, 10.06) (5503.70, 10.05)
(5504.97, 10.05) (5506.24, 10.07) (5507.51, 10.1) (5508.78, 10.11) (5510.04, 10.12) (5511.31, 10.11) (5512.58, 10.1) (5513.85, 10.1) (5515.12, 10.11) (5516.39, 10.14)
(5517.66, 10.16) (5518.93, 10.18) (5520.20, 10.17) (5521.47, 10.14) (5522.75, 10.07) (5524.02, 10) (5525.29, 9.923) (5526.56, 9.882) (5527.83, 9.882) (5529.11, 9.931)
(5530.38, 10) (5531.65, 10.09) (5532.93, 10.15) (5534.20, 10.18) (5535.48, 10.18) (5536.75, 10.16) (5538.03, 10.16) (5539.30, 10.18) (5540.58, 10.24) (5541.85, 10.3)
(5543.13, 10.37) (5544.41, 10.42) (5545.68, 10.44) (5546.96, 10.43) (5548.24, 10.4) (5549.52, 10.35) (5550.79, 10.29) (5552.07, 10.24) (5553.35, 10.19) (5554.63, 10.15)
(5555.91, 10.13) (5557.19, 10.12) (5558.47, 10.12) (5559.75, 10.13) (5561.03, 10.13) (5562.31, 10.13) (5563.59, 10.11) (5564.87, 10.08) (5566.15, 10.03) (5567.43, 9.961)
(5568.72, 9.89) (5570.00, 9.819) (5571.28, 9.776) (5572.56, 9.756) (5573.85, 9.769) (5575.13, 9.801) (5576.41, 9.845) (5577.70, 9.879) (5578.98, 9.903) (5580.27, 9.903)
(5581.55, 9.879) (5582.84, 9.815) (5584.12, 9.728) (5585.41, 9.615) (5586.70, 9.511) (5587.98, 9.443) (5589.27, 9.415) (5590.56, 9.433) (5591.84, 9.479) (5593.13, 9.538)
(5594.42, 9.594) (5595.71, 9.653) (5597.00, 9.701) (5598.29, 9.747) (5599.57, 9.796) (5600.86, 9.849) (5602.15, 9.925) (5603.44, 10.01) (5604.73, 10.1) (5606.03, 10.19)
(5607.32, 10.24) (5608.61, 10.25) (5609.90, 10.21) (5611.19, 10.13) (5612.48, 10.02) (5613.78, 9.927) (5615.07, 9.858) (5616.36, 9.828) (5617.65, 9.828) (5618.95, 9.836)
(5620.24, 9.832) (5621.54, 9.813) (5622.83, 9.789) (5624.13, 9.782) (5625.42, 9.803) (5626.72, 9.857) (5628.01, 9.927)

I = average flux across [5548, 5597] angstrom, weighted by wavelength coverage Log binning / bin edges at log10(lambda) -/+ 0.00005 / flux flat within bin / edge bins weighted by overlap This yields 9.89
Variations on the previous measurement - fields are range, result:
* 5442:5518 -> 10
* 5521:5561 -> 10.2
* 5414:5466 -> 9.75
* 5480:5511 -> 10.2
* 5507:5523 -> 10.1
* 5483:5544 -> 10.1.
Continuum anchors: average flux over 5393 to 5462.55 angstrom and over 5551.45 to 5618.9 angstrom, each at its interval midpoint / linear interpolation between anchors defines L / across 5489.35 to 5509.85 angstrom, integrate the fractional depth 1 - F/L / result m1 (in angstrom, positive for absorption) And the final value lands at -0.8 angstrom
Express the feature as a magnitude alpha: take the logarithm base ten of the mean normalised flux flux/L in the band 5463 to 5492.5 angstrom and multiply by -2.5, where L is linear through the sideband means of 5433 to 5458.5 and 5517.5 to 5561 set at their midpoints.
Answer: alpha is -0.018 mag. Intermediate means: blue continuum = 9.75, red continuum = 10.2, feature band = 10.1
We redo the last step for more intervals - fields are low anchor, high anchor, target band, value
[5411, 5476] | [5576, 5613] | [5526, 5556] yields -0.04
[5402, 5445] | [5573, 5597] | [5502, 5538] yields -0.04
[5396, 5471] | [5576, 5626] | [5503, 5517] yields -0.04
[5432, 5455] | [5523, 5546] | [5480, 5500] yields -0.03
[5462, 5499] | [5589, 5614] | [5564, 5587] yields 0.01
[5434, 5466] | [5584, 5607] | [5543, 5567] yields -0.05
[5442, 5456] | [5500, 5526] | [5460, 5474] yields -0.02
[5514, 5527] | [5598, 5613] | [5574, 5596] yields 0.04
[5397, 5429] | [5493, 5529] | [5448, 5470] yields 0.00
